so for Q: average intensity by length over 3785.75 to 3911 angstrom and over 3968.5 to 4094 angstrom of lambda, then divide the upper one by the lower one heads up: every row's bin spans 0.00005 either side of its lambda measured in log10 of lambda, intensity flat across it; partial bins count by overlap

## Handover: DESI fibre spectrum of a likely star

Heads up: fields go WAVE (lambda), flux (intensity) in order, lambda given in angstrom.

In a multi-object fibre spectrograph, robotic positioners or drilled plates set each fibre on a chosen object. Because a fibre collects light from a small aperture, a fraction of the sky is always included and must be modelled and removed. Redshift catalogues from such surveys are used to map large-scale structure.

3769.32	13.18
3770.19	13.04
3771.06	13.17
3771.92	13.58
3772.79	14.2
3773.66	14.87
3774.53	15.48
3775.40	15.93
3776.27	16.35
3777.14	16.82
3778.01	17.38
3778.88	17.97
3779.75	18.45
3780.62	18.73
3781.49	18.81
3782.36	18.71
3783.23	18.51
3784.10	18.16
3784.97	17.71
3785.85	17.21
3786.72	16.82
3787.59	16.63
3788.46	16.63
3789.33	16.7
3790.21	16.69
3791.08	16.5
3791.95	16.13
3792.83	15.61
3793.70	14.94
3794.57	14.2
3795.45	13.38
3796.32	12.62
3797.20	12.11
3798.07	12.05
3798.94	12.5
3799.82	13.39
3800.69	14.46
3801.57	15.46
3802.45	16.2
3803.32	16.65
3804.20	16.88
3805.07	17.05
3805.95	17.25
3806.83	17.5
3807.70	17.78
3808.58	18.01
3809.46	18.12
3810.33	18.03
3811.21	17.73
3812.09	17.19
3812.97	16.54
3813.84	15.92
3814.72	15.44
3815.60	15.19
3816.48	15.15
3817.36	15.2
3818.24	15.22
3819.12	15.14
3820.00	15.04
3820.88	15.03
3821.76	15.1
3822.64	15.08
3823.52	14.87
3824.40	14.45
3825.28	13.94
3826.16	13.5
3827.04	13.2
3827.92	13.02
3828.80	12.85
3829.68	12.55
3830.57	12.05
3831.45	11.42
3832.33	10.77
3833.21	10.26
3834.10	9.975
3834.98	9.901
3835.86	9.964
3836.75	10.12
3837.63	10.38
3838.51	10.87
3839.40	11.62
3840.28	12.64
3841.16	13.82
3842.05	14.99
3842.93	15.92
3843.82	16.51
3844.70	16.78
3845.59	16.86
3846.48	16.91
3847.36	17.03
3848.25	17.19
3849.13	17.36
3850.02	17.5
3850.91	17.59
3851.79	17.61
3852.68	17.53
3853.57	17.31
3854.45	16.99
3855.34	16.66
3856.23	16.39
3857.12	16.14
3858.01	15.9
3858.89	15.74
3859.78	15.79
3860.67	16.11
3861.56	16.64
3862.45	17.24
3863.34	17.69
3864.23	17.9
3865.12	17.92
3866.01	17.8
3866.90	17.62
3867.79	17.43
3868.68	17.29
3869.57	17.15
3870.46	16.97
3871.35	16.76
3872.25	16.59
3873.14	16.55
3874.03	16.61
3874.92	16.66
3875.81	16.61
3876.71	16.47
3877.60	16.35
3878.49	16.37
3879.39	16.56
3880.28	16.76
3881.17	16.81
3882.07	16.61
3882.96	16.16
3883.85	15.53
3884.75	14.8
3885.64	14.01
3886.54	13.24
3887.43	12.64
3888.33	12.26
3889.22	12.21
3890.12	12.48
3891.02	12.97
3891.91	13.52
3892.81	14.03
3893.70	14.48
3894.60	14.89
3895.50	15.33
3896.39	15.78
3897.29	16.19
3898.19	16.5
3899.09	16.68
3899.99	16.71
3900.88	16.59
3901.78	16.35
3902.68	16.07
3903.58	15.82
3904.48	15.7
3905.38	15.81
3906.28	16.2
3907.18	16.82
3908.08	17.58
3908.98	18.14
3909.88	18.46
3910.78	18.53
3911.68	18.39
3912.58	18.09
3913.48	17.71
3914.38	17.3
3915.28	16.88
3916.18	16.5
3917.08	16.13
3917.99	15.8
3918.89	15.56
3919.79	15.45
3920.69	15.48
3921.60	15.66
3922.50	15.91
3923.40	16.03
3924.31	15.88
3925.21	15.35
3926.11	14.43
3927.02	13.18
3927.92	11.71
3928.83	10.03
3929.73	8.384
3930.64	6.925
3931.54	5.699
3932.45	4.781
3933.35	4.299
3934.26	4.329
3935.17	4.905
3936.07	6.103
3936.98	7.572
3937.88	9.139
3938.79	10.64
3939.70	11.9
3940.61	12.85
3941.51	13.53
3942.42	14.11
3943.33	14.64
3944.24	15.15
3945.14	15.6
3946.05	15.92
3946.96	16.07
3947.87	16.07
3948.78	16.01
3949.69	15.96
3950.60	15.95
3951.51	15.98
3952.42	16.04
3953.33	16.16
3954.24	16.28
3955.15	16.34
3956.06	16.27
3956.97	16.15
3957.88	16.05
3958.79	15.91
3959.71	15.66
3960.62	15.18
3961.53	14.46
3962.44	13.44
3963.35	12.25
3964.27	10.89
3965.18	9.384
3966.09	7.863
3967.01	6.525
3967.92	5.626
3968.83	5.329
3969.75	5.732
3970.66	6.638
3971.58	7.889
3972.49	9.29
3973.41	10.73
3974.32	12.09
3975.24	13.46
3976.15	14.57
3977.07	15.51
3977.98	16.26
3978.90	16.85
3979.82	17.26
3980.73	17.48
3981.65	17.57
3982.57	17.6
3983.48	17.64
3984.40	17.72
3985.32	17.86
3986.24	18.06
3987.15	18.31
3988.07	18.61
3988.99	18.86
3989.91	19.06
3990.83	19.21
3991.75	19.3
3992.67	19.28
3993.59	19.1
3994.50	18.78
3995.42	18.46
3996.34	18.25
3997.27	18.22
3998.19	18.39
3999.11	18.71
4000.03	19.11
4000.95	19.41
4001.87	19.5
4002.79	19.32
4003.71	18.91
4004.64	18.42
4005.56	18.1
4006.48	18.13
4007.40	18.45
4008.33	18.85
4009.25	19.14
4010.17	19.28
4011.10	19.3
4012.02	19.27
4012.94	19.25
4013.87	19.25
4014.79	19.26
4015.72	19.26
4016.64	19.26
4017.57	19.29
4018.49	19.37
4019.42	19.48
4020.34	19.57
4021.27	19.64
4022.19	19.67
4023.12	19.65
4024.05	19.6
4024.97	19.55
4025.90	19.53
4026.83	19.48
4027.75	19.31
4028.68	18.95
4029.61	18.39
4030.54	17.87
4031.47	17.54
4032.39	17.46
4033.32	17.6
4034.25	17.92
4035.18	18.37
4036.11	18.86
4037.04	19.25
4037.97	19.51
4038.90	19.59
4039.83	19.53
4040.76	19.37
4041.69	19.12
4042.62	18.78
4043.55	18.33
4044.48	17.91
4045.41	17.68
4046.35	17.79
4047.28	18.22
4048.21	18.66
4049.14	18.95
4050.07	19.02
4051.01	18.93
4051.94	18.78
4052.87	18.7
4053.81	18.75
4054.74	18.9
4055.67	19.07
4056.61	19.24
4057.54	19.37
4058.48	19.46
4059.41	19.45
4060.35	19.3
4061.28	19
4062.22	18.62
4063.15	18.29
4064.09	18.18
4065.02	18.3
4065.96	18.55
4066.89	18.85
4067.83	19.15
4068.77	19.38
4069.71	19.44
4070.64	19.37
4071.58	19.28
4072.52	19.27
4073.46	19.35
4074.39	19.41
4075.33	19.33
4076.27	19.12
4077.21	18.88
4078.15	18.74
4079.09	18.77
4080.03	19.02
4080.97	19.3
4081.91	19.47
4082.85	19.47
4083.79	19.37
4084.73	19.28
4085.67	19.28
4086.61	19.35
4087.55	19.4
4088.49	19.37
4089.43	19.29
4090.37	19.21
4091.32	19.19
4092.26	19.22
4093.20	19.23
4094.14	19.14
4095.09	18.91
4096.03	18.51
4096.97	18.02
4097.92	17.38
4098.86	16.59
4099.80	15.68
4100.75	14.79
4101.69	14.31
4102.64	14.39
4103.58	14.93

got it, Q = 1.18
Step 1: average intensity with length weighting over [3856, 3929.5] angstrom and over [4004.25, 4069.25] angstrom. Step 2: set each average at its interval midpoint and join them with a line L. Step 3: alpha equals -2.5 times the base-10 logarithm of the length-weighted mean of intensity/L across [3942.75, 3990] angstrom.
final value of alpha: 0.21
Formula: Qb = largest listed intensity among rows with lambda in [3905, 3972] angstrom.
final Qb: 18.53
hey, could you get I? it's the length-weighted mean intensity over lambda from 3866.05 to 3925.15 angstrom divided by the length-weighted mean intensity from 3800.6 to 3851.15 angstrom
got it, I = 1.08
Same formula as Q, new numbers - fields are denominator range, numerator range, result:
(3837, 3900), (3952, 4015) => 1.01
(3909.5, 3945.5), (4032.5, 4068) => 1.45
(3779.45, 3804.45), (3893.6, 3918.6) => 1.04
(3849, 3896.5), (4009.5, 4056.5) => 1.18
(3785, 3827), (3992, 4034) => 1.21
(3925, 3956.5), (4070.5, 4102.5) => 1.52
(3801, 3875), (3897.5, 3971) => 0.88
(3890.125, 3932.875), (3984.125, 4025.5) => 1.26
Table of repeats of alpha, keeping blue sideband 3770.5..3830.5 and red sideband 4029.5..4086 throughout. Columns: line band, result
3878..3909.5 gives 0.10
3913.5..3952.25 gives 0.32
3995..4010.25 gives -0.03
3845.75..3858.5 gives -0.04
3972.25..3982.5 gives 0.20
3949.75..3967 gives 0.23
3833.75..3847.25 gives 0.22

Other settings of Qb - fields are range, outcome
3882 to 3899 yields 16.61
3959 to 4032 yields 19.67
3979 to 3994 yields 19.3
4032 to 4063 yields 19.59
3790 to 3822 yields 18.12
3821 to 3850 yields 17.36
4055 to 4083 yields 19.47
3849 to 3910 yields 18.46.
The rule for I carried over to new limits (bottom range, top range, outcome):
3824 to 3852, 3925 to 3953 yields 0.85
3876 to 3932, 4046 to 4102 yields 1.24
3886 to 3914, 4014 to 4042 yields 1.21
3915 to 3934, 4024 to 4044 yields 1.48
